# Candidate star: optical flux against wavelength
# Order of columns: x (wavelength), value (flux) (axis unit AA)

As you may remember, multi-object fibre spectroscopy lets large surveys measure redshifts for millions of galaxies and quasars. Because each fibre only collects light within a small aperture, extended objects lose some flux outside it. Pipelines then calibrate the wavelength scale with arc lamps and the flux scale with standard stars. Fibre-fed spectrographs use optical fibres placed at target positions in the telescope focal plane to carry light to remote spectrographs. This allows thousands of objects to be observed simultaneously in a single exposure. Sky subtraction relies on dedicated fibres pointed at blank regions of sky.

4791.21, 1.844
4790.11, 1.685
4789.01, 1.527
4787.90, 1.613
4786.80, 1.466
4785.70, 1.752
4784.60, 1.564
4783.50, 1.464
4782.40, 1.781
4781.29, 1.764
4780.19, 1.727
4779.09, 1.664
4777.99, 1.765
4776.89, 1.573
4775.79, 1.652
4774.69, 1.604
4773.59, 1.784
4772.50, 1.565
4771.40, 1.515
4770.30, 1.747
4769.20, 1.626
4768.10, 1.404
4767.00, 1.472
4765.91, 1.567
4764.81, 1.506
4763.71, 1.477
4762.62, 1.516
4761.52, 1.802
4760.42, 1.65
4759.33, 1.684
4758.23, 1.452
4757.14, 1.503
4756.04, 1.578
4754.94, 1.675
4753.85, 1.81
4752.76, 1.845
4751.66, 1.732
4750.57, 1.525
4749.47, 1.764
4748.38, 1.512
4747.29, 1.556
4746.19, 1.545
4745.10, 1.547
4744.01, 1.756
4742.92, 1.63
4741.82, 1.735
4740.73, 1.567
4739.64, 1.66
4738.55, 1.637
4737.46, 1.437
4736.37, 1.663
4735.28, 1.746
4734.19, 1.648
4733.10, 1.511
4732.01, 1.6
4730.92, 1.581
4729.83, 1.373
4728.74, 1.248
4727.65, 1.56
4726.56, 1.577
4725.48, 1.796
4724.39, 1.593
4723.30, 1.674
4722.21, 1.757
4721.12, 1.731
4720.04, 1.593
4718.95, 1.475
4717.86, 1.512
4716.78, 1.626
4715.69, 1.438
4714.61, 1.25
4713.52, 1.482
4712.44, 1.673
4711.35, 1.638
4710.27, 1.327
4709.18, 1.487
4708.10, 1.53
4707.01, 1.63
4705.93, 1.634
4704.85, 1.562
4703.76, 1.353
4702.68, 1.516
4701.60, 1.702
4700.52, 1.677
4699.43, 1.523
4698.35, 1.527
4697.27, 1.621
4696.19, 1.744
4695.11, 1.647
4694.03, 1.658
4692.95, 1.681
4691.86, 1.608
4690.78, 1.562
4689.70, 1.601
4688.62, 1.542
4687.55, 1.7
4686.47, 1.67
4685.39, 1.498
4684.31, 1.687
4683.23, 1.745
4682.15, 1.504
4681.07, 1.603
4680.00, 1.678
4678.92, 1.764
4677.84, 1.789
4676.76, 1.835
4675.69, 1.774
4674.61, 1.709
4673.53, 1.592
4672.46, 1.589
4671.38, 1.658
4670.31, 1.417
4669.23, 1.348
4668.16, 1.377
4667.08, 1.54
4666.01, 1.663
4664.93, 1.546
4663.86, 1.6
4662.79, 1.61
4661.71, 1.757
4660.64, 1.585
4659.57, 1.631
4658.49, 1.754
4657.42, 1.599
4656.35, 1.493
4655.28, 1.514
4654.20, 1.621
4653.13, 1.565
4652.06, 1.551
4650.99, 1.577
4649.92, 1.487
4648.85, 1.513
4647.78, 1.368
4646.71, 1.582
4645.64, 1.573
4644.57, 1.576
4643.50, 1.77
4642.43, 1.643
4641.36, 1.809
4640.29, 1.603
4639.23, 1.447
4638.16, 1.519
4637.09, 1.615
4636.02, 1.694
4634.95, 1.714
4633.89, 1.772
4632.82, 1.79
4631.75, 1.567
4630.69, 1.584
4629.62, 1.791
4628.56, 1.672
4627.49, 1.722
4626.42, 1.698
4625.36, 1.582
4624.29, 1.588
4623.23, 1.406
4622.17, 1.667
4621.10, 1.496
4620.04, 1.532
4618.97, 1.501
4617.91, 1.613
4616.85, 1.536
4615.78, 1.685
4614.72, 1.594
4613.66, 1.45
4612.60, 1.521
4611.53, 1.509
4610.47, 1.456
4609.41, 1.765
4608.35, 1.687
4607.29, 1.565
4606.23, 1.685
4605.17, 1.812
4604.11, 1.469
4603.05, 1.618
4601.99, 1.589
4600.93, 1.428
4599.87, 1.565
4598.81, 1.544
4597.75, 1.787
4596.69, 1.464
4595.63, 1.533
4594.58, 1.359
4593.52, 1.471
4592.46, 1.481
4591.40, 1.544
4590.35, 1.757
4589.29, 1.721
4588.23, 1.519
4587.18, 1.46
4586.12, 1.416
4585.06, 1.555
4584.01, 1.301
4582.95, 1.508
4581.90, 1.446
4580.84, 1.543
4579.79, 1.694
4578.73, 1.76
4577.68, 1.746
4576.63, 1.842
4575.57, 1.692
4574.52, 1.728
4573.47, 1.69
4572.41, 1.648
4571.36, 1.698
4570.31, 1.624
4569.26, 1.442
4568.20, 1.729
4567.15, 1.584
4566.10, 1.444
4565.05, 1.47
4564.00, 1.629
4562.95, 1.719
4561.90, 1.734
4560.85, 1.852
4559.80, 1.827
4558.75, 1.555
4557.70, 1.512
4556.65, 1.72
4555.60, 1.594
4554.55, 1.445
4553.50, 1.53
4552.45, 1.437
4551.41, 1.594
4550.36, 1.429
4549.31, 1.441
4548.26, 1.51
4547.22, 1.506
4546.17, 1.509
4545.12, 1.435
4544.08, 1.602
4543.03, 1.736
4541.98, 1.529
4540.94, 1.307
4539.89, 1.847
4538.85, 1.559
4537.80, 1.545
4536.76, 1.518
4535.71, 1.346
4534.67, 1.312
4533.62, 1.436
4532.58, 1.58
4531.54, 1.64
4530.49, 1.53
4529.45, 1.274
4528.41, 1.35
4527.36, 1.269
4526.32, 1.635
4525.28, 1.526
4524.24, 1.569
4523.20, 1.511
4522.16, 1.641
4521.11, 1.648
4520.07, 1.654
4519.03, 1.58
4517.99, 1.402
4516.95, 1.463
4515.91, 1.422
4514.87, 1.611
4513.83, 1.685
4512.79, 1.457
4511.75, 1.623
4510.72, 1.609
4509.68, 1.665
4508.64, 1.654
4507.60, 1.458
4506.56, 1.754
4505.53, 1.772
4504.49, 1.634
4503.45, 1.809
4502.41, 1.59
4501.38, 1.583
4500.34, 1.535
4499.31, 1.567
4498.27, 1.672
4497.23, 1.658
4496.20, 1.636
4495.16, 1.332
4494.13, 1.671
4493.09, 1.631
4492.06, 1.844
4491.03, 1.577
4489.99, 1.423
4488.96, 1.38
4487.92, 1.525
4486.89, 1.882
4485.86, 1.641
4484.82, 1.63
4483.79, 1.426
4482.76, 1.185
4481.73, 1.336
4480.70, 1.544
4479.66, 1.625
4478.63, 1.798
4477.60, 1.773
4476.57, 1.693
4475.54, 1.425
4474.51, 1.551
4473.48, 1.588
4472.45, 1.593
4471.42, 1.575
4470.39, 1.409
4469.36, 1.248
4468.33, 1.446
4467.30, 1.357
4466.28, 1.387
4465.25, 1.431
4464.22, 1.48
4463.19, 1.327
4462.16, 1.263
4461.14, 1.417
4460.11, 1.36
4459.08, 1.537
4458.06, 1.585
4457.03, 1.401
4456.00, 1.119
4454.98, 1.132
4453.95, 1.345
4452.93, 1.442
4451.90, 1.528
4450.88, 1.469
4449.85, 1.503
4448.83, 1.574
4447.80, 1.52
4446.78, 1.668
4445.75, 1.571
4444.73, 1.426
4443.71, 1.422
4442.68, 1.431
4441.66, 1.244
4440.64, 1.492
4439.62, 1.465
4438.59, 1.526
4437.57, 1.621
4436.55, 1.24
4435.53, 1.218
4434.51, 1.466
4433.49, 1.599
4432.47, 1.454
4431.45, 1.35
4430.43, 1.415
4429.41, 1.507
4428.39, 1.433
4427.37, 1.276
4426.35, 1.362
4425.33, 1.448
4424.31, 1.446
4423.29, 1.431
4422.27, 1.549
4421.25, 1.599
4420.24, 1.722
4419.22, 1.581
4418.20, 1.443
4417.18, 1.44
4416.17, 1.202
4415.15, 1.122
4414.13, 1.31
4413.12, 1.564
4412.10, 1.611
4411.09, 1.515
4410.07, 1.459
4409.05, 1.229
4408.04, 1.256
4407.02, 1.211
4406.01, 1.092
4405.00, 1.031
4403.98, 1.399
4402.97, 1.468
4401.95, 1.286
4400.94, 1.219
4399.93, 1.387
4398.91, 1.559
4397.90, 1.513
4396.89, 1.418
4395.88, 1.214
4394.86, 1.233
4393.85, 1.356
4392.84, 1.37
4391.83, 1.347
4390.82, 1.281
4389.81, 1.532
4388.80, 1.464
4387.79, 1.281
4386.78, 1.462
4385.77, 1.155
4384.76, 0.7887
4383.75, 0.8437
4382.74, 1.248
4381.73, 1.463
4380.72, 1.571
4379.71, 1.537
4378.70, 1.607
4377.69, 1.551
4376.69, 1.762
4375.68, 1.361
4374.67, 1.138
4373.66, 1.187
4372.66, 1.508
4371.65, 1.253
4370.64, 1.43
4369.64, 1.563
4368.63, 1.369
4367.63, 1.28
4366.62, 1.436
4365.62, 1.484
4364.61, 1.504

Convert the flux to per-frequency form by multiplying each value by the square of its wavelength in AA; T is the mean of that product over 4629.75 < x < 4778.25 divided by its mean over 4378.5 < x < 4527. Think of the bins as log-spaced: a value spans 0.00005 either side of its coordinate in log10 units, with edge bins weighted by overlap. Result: 1.2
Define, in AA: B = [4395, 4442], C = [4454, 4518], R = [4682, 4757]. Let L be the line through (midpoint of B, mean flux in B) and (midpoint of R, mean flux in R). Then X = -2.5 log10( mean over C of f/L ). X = -0.062 mag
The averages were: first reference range 1.4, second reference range 1.6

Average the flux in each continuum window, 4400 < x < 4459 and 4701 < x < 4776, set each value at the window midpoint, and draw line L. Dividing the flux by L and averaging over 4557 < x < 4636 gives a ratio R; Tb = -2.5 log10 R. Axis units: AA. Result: -0.07 mag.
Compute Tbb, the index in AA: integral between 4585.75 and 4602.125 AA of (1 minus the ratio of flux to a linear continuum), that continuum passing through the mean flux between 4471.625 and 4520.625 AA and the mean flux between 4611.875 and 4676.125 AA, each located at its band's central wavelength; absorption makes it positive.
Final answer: 0.5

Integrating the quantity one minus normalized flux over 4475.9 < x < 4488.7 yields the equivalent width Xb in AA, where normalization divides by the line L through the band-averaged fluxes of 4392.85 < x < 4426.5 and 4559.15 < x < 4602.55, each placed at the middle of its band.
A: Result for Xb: -0.9 AA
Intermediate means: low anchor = 1.38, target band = 1.58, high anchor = 1.6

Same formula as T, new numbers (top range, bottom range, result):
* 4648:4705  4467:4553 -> 1.11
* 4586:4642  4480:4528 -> 1.06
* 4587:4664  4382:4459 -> 1.26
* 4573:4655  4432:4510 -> 1.12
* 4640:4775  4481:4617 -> 1.09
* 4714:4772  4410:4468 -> 1.27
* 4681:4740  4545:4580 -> 1.05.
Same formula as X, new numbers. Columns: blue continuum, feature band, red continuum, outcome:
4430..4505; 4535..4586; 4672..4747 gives -0.03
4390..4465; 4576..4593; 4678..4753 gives -0.05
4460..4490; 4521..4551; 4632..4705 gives 0.02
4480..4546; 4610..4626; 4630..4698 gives 0.04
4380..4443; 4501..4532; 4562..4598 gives -0.04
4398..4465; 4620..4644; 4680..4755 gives -0.07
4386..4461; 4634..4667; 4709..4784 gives -0.04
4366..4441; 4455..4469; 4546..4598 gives 0.05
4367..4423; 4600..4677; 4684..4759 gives -0.04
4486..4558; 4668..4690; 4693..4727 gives -0.03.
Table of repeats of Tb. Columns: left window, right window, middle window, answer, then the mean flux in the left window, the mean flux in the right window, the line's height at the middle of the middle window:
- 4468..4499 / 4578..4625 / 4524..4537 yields 0.07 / 1.56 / 1.56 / 1.56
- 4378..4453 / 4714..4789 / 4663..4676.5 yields -0.01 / 1.4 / 1.6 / 1.55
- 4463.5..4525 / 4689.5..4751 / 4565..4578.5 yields -0.05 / 1.56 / 1.58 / 1.57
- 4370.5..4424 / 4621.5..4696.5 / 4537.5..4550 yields -0.02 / 1.37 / 1.62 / 1.51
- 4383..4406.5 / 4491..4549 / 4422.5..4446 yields -0.04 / 1.29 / 1.56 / 1.38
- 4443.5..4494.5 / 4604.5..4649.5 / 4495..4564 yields -0.02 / 1.49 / 1.61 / 1.54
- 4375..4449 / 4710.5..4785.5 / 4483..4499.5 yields -0.10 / 1.4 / 1.6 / 1.45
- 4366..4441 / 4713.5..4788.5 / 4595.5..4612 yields -0.06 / 1.39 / 1.6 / 1.51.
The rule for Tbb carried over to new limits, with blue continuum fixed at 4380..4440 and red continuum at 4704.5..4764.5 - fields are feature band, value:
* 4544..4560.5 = -0.8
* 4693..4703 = -0.4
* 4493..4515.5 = -2.8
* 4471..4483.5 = -1.2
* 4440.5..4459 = -0.5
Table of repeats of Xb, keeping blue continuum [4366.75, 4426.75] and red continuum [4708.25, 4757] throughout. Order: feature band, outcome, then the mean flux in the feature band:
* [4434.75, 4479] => -1.32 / 1.46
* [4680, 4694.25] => -0.54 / 1.62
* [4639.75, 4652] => -0.43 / 1.59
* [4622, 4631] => -0.66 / 1.63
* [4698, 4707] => 0.03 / 1.57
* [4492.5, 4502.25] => -1.02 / 1.59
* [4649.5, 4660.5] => -0.28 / 1.58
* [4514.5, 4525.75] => -0.72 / 1.55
